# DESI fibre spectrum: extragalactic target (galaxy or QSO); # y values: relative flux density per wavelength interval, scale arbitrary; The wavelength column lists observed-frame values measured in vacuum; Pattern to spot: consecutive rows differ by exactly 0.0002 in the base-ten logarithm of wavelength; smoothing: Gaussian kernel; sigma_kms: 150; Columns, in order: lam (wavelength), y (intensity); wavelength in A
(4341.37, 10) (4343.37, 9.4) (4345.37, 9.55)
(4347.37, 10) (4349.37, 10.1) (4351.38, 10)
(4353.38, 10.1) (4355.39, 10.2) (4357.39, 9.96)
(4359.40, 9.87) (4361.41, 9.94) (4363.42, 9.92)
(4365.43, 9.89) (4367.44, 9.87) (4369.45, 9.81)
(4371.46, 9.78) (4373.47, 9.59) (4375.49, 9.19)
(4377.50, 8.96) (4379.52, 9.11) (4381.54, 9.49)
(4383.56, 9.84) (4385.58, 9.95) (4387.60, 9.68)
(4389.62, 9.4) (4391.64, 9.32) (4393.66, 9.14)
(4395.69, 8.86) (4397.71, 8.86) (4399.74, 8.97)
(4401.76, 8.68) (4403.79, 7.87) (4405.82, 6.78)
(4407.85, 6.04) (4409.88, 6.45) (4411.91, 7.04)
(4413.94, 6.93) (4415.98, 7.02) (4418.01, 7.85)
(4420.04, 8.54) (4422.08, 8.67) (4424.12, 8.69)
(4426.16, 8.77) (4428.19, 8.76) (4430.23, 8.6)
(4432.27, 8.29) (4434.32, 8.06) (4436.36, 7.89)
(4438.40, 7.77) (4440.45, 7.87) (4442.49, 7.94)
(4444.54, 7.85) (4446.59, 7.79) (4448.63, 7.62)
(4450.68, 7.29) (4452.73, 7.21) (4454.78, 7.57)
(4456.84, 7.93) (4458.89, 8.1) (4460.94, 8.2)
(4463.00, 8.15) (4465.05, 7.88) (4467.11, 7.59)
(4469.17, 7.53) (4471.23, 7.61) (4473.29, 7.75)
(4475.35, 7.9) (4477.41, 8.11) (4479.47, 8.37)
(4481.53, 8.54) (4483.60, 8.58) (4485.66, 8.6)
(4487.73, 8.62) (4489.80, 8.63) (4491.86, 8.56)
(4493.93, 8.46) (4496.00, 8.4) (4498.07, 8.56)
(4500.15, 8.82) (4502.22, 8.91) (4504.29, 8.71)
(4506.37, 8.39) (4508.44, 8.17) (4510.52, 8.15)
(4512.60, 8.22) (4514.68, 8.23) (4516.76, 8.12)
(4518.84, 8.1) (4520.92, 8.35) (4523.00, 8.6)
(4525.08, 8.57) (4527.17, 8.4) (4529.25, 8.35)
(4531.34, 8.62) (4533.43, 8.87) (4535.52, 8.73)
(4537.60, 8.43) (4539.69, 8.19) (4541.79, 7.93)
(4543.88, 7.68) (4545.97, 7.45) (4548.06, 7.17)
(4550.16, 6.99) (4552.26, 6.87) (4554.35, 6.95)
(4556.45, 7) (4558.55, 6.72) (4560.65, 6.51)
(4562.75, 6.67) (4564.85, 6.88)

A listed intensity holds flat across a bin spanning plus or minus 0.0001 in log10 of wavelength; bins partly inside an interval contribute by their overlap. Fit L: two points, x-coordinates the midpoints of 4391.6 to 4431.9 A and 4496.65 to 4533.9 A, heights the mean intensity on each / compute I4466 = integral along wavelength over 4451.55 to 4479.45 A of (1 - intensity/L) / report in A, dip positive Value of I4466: 1.5 A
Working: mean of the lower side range 8.07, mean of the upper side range 8.44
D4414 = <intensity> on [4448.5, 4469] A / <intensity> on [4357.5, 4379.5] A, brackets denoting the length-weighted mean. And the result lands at 0.80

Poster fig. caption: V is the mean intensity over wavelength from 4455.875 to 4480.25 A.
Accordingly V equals 7.92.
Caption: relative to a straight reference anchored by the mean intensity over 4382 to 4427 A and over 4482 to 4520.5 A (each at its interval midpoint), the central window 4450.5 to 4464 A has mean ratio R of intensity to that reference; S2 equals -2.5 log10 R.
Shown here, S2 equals 0.08 mag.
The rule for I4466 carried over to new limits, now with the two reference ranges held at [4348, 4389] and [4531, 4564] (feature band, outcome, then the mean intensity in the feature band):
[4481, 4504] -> -1.1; 8.61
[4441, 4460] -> 2.2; 7.71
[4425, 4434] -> 0.4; 8.56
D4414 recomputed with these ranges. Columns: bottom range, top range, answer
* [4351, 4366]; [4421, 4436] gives 0.85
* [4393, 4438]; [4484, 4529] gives 1.05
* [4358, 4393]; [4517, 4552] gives 0.84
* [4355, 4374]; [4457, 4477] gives 0.80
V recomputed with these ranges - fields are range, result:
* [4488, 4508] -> 8.59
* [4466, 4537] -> 8.36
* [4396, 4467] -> 7.89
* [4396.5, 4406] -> 8.38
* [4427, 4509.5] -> 8.14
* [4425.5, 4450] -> 8.08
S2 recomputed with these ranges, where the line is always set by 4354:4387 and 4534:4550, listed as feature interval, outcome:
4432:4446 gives 0.14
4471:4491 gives 0.03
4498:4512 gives -0.03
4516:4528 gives -0.03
